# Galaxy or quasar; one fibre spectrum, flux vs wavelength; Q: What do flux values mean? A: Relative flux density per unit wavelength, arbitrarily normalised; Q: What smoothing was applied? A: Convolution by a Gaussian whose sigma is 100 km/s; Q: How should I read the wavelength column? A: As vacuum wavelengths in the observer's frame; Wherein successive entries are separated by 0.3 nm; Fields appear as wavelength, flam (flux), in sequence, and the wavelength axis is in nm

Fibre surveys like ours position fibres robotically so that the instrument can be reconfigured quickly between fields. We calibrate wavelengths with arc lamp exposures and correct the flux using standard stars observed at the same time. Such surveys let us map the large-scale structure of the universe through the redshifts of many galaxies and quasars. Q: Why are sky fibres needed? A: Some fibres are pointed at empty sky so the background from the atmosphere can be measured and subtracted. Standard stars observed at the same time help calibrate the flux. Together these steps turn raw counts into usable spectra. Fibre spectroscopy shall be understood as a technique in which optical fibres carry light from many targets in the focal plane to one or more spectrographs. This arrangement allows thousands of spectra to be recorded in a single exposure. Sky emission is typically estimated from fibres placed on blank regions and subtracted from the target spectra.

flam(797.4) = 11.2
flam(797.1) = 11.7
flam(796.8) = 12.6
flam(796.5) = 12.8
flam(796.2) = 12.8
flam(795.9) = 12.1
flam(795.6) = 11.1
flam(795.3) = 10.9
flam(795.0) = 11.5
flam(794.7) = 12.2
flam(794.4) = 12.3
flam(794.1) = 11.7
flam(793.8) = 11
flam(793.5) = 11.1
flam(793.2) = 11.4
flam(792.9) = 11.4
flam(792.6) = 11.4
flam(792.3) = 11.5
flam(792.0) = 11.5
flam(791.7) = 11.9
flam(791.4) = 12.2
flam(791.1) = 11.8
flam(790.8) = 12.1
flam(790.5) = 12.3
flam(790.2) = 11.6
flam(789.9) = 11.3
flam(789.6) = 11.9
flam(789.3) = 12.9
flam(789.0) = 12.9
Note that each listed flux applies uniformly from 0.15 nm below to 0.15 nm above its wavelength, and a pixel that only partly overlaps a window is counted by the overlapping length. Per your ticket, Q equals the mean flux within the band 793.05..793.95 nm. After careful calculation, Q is 11.2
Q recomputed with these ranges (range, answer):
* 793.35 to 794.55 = 11.5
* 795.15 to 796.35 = 11.7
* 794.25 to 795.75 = 11.6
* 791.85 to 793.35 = 11.4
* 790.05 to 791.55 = 12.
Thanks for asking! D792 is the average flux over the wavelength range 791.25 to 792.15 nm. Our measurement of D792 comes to 11.9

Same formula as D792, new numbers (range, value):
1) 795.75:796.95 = 12.6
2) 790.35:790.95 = 12.2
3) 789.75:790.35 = 11.4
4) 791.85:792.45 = 11.5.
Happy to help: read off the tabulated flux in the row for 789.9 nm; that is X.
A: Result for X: 11.3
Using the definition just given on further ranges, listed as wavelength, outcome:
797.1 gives 11.7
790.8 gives 12.1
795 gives 11.5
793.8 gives 11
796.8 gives 12.6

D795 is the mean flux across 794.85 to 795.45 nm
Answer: 11.2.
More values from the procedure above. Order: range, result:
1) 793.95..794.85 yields 12.1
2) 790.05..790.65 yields 12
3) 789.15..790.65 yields 12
